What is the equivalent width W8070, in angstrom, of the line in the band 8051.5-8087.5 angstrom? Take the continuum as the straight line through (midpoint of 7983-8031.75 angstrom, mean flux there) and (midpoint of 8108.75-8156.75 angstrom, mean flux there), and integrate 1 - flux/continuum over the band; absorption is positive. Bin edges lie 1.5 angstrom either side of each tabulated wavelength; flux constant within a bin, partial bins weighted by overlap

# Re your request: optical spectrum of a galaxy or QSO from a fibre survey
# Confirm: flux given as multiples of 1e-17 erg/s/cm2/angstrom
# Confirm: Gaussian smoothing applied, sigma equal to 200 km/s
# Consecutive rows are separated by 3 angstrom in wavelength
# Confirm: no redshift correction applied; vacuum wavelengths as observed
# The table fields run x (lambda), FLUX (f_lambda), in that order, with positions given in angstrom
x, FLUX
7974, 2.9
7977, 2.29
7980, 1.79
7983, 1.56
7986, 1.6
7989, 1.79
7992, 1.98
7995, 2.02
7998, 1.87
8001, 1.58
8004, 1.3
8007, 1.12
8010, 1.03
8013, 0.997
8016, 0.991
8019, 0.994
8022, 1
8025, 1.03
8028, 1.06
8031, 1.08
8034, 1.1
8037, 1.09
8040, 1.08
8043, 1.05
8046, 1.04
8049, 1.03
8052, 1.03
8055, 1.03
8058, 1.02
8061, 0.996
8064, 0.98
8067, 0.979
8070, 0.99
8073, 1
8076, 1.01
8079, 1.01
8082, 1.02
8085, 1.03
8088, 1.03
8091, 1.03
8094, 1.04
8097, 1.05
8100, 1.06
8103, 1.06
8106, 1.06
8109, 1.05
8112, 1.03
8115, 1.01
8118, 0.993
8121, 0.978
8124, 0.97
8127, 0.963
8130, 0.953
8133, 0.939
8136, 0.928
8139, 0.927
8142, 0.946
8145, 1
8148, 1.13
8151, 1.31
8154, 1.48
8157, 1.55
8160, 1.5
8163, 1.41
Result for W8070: 5.81 angstrom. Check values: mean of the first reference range 1.35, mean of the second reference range 1.05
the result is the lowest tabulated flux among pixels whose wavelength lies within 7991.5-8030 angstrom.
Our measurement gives 0.991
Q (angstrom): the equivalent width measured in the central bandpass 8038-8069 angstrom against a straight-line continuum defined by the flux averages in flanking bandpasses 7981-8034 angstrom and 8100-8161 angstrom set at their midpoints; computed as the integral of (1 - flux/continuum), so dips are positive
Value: 5.6 angstrom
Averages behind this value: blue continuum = 1.35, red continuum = 1.08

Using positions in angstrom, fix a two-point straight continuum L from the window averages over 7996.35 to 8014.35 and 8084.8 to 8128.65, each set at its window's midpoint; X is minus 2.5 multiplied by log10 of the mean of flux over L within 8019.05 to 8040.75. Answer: 0.18 mag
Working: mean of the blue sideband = 1.32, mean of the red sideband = 1.02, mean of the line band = 1.06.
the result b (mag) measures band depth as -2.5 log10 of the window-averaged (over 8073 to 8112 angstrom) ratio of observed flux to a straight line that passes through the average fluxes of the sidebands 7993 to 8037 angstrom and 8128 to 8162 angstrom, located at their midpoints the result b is 0.14 mag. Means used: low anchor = 1.23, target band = 1.04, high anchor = 1.15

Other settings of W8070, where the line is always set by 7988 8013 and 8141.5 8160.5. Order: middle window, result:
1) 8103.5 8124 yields 5.0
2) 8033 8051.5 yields 5.2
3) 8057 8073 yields 4.9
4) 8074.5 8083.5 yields 2.5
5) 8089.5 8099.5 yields 2.4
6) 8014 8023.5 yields 3.3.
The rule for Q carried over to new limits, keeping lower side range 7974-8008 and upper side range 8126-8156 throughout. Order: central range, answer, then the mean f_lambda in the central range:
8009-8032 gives 8.7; 1.02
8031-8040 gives 2.7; 1.09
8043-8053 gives 3.1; 1.04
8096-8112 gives 2.4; 1.05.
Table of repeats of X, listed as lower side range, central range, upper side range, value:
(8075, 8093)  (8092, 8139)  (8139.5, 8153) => 0.06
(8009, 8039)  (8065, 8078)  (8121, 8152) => 0.03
